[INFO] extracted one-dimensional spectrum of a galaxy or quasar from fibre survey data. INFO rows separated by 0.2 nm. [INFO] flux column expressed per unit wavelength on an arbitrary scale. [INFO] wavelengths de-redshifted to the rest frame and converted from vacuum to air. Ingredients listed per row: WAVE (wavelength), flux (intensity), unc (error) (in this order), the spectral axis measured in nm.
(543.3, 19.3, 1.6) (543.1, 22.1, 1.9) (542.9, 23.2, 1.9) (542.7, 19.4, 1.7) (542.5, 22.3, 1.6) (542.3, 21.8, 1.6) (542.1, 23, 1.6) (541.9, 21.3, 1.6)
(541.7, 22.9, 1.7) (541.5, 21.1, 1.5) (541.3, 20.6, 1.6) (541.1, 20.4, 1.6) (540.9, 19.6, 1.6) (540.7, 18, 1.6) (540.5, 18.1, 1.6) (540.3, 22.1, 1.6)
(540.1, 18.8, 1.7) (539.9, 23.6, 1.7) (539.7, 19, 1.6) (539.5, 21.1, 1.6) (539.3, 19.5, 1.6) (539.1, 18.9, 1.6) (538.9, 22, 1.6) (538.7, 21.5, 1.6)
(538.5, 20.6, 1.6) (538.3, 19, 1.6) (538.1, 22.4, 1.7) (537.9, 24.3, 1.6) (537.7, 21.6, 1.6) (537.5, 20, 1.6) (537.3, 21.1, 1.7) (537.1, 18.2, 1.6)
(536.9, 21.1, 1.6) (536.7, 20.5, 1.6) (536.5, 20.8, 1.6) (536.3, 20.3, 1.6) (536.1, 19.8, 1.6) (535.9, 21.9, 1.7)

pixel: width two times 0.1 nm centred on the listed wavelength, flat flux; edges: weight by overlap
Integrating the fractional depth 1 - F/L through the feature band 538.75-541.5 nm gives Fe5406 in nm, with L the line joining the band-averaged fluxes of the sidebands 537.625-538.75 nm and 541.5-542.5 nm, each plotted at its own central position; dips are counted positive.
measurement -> 0.21 nm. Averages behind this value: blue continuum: 21.6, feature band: 20.2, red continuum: 22.1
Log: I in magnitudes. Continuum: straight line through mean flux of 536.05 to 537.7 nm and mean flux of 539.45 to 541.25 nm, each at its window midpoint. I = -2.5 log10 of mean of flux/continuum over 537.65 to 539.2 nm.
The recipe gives -0.06 mag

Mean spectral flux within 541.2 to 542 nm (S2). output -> 21.5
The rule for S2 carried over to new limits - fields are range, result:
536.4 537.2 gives 20.2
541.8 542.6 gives 22.1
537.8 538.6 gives 21.6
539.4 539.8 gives 20.1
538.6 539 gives 21.8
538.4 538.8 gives 21.1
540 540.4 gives 20.5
